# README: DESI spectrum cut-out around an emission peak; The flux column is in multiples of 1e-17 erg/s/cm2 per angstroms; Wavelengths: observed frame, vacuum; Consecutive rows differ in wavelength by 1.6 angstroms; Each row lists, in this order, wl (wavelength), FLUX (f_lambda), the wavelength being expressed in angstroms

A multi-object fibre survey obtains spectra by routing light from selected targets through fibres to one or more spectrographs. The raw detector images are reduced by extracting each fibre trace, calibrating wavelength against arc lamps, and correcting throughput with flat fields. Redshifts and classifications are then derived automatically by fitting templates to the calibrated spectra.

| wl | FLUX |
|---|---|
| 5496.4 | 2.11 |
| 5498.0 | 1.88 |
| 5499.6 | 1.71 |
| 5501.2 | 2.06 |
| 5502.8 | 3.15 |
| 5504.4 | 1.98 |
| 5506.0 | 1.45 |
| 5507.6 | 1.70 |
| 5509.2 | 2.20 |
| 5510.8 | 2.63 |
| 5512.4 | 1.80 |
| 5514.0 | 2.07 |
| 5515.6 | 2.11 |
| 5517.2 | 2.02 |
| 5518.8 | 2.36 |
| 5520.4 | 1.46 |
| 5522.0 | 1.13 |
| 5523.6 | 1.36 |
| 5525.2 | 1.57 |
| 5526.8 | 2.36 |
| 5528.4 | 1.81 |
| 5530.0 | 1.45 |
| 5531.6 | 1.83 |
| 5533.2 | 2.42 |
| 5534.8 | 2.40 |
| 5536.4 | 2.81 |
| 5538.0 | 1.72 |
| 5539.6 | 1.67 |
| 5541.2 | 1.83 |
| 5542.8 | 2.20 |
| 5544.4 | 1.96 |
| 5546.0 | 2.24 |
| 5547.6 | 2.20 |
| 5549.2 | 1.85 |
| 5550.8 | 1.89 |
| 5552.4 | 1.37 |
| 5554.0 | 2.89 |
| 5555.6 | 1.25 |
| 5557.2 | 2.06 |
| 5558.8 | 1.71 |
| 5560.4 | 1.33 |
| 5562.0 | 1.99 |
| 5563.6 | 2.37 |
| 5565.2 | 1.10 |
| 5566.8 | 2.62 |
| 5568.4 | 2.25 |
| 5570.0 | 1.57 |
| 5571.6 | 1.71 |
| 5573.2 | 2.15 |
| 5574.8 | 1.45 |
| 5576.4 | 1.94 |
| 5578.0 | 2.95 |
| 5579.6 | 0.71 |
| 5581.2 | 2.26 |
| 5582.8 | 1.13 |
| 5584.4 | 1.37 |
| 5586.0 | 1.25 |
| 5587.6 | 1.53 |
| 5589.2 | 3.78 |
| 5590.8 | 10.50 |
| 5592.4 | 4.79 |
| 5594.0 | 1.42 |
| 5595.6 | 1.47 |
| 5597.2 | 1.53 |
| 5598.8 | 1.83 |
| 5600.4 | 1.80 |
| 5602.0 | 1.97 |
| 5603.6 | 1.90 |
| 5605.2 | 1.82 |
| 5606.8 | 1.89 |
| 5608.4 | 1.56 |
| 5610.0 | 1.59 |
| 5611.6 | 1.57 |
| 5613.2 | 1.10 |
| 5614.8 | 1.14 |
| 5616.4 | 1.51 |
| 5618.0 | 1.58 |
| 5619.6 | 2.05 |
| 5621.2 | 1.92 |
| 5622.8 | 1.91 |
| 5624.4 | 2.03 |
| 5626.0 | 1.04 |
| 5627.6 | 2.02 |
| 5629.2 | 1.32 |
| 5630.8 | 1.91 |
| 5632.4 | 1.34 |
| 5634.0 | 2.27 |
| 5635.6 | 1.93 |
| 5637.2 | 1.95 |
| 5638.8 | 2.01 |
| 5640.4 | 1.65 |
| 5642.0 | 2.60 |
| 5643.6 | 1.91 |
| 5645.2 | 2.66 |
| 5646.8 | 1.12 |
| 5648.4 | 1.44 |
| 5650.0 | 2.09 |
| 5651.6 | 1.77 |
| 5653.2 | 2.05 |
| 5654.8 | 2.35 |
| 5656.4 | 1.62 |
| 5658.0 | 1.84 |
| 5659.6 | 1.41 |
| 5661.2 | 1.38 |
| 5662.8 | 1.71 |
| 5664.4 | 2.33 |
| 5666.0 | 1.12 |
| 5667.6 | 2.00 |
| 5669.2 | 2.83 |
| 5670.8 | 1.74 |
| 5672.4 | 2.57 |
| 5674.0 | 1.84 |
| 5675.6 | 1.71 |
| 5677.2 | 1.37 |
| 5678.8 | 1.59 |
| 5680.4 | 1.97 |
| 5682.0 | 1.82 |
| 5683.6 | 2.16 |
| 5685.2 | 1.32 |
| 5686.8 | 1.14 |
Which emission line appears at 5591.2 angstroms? Hbeta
